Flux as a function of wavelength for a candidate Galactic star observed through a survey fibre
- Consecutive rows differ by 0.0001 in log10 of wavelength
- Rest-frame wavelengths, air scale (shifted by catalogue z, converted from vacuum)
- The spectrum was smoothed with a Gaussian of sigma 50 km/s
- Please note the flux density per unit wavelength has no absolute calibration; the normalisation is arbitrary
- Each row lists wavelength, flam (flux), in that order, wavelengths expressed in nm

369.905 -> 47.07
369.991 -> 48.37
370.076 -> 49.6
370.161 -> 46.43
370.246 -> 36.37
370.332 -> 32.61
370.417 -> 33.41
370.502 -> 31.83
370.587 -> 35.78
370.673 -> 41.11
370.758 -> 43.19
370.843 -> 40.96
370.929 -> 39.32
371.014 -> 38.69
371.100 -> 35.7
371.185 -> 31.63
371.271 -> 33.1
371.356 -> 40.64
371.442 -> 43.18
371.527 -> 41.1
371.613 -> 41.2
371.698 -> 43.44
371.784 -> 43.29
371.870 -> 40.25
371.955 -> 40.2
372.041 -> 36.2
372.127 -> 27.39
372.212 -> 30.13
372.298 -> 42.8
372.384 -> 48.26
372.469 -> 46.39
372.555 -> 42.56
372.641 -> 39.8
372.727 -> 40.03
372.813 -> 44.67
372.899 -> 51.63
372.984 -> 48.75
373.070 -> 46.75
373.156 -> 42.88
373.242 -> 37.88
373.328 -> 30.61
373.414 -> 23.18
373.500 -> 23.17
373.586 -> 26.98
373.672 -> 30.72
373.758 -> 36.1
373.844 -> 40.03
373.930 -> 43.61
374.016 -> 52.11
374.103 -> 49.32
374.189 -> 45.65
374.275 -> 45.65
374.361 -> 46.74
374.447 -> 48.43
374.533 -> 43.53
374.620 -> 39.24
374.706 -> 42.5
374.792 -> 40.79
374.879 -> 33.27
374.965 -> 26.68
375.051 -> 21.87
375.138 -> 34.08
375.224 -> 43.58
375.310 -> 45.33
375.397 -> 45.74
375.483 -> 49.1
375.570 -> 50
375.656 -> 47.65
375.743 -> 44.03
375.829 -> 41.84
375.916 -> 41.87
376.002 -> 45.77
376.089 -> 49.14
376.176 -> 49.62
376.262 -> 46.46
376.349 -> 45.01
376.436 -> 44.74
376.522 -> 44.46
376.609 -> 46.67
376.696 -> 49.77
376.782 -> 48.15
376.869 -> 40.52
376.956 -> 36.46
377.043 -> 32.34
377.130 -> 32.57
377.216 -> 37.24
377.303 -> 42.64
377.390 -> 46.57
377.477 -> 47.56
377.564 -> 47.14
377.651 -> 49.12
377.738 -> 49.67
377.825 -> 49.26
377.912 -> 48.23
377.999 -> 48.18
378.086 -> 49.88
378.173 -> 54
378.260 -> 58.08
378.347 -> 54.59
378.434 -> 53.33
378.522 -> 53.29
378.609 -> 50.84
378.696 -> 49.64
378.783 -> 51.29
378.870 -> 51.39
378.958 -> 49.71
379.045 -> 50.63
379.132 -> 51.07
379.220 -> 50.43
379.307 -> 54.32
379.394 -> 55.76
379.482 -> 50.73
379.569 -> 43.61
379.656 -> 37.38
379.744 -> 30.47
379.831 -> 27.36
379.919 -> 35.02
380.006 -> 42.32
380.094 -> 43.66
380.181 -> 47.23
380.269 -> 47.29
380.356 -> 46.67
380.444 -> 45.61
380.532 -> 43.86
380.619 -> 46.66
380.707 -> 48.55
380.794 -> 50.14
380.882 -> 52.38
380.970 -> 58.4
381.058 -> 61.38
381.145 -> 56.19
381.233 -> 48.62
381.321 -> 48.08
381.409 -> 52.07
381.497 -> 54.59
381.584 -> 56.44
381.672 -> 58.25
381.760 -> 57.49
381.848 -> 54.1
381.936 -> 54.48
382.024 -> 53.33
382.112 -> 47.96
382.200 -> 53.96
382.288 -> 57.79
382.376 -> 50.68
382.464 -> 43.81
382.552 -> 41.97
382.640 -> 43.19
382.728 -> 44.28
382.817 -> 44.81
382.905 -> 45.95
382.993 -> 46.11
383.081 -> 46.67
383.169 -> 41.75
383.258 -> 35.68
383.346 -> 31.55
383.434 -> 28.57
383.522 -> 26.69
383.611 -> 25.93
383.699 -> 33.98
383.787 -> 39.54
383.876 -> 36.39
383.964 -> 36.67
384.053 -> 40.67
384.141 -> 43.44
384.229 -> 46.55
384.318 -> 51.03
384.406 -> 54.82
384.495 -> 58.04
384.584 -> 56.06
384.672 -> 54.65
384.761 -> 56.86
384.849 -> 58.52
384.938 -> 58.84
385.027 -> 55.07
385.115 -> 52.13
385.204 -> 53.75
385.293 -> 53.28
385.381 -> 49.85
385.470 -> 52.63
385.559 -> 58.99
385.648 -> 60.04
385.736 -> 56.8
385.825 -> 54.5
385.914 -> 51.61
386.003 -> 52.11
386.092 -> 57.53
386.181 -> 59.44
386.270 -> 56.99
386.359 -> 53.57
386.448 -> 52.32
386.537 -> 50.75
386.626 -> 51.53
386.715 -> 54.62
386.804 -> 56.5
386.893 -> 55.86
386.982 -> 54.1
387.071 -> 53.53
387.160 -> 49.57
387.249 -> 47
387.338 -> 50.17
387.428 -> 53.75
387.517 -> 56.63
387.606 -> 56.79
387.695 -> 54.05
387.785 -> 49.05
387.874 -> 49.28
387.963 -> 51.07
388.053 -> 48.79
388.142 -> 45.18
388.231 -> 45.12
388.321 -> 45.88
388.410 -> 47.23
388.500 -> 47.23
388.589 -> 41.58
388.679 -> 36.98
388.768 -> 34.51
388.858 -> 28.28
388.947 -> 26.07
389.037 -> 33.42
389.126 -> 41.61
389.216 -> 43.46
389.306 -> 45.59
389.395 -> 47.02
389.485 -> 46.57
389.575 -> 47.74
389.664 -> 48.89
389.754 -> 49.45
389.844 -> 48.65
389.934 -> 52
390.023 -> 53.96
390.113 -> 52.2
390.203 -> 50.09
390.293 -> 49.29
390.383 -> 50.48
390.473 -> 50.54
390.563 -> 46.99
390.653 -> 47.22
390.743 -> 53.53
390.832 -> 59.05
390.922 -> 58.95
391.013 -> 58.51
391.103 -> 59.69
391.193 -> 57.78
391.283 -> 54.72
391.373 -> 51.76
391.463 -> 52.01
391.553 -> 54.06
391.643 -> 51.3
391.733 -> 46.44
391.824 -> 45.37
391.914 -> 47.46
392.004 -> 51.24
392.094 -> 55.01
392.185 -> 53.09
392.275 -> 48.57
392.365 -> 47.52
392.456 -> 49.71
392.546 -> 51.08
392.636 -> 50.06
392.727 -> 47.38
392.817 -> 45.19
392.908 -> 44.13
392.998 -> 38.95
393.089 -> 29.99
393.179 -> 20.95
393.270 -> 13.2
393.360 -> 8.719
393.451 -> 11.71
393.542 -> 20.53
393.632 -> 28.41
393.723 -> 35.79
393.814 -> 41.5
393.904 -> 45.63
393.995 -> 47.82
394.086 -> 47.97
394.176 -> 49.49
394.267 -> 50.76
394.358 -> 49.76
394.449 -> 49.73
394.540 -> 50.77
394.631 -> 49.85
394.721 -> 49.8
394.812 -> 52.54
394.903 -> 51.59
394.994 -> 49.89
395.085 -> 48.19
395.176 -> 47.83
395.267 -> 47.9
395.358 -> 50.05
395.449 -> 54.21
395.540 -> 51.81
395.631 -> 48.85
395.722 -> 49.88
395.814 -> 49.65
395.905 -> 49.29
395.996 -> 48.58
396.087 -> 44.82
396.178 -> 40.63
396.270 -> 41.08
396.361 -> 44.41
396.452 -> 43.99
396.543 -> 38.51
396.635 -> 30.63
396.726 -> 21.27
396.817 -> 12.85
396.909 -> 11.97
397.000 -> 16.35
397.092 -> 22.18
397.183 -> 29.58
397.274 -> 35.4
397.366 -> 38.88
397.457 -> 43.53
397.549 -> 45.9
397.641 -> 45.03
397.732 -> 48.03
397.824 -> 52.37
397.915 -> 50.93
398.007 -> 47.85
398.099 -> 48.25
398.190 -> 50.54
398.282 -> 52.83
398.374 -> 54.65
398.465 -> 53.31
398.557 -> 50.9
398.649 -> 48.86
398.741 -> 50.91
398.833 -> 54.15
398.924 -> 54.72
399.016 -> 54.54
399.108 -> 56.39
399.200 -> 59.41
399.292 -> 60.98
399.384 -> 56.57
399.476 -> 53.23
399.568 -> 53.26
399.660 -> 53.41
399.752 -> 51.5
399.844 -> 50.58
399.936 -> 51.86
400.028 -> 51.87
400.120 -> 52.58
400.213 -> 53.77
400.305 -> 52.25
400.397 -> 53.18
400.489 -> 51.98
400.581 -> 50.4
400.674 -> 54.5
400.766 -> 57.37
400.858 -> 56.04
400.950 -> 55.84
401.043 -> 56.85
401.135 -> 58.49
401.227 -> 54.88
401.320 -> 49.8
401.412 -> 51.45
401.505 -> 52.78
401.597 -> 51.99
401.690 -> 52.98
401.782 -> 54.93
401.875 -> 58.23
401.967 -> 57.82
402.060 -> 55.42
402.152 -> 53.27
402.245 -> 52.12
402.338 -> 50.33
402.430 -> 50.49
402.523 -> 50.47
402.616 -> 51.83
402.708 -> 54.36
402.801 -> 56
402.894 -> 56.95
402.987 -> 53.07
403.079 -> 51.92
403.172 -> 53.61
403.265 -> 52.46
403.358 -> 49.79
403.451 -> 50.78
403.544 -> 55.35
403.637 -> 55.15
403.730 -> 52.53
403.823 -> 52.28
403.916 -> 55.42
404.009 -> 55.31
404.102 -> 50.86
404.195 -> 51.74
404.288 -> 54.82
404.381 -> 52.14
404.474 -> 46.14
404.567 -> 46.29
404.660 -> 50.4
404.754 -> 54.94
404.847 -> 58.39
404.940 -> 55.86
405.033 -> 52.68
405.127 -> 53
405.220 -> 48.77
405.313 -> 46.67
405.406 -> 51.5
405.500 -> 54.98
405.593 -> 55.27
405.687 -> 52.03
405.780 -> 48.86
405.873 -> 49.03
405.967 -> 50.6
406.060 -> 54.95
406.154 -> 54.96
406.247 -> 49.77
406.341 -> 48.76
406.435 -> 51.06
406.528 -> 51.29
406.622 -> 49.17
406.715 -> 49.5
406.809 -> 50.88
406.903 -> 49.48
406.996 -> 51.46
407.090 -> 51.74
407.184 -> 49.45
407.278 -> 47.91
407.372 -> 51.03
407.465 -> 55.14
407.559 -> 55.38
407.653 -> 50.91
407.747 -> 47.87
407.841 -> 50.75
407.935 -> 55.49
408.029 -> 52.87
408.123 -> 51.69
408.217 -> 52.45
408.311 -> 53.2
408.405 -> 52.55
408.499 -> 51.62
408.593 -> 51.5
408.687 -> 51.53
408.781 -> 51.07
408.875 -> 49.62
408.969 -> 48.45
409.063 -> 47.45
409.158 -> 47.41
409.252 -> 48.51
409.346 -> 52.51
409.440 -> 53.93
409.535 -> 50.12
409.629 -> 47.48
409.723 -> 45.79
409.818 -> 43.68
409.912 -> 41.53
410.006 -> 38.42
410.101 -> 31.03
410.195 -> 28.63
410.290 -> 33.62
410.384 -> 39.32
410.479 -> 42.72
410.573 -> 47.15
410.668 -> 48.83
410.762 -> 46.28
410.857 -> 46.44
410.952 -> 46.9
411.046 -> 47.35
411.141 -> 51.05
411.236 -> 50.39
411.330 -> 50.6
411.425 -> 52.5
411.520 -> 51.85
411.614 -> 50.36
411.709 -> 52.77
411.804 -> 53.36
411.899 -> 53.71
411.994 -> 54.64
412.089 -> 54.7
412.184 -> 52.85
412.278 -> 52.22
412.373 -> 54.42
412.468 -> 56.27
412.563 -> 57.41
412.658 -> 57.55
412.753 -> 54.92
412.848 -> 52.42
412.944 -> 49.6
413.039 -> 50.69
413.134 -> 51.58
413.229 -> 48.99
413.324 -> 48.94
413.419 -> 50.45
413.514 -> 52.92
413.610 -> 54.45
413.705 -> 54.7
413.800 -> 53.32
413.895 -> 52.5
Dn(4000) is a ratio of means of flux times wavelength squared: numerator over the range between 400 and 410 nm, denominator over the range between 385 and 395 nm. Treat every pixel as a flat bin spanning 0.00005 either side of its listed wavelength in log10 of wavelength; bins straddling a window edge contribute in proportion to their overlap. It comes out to 1.17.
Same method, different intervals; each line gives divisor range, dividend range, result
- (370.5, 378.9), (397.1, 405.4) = 1.40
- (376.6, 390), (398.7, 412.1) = 1.19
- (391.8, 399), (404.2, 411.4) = 1.22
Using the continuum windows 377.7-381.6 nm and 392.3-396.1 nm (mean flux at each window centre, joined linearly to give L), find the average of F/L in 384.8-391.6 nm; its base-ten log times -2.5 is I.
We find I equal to -0.11 mag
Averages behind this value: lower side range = 49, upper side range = 43.4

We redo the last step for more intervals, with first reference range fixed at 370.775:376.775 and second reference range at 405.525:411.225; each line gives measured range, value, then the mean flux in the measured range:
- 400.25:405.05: -0.13 mag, 53.4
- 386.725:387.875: -0.20 mag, 53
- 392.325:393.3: 0.13 mag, 40.2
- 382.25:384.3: 0.07 mag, 40.6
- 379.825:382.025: -0.17 mag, 49.9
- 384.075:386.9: -0.23 mag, 54.2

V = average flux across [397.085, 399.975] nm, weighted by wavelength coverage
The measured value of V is 49.8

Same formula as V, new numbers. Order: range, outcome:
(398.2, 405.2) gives 53.4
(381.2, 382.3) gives 53.5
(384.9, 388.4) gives 53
